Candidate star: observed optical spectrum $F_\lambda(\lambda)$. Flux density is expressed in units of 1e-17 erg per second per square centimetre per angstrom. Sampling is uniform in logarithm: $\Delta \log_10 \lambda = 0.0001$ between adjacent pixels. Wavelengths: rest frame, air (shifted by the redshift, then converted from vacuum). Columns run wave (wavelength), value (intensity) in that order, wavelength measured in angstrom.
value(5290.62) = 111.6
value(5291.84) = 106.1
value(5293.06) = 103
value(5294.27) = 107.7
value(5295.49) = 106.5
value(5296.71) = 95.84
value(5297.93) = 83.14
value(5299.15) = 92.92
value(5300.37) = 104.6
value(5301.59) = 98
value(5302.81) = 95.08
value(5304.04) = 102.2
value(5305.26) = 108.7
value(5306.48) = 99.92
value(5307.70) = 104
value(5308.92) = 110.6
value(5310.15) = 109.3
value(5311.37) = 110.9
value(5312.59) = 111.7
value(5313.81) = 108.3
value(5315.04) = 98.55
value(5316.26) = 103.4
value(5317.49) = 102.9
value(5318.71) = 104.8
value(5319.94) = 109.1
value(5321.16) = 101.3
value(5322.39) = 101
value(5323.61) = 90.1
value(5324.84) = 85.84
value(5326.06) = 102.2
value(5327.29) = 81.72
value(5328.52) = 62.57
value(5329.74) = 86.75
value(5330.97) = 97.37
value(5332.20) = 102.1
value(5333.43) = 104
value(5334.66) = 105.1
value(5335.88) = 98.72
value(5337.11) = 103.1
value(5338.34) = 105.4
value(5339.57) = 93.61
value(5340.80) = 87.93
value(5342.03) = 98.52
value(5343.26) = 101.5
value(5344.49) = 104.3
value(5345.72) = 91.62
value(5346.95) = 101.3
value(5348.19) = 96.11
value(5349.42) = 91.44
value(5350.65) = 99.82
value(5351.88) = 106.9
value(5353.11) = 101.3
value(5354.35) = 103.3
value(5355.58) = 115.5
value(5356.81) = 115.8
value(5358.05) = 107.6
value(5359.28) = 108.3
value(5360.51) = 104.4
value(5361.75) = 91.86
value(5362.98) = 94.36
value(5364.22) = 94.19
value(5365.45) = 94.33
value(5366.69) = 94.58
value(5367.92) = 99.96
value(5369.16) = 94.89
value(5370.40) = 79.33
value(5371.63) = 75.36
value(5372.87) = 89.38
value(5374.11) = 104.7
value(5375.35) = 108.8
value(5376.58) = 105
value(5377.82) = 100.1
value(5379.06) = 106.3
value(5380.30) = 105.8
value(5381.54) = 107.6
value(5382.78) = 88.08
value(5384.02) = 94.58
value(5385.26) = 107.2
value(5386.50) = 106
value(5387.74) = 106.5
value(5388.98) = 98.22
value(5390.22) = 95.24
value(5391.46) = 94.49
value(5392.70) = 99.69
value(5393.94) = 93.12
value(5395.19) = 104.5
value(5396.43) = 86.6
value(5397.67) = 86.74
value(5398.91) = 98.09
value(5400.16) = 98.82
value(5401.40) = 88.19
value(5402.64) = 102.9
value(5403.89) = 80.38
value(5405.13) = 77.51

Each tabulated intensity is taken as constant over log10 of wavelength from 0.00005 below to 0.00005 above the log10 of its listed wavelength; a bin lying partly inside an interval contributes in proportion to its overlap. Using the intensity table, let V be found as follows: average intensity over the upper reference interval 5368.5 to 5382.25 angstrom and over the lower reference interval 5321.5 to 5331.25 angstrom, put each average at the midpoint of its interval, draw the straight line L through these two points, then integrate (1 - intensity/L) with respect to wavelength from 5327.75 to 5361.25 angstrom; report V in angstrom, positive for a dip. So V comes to -2.8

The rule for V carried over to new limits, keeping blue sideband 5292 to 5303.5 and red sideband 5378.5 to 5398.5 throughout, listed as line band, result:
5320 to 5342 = 0.8 angstrom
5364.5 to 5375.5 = 0.7 angstrom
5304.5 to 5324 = -1.2 angstrom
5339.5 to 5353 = 0.1 angstrom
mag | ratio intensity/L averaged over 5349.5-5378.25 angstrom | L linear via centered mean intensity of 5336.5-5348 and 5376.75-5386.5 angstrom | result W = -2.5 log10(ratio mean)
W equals 0.01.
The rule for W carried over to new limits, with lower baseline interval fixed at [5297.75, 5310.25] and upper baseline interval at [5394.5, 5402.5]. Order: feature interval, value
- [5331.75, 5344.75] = -0.02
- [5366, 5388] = -0.03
